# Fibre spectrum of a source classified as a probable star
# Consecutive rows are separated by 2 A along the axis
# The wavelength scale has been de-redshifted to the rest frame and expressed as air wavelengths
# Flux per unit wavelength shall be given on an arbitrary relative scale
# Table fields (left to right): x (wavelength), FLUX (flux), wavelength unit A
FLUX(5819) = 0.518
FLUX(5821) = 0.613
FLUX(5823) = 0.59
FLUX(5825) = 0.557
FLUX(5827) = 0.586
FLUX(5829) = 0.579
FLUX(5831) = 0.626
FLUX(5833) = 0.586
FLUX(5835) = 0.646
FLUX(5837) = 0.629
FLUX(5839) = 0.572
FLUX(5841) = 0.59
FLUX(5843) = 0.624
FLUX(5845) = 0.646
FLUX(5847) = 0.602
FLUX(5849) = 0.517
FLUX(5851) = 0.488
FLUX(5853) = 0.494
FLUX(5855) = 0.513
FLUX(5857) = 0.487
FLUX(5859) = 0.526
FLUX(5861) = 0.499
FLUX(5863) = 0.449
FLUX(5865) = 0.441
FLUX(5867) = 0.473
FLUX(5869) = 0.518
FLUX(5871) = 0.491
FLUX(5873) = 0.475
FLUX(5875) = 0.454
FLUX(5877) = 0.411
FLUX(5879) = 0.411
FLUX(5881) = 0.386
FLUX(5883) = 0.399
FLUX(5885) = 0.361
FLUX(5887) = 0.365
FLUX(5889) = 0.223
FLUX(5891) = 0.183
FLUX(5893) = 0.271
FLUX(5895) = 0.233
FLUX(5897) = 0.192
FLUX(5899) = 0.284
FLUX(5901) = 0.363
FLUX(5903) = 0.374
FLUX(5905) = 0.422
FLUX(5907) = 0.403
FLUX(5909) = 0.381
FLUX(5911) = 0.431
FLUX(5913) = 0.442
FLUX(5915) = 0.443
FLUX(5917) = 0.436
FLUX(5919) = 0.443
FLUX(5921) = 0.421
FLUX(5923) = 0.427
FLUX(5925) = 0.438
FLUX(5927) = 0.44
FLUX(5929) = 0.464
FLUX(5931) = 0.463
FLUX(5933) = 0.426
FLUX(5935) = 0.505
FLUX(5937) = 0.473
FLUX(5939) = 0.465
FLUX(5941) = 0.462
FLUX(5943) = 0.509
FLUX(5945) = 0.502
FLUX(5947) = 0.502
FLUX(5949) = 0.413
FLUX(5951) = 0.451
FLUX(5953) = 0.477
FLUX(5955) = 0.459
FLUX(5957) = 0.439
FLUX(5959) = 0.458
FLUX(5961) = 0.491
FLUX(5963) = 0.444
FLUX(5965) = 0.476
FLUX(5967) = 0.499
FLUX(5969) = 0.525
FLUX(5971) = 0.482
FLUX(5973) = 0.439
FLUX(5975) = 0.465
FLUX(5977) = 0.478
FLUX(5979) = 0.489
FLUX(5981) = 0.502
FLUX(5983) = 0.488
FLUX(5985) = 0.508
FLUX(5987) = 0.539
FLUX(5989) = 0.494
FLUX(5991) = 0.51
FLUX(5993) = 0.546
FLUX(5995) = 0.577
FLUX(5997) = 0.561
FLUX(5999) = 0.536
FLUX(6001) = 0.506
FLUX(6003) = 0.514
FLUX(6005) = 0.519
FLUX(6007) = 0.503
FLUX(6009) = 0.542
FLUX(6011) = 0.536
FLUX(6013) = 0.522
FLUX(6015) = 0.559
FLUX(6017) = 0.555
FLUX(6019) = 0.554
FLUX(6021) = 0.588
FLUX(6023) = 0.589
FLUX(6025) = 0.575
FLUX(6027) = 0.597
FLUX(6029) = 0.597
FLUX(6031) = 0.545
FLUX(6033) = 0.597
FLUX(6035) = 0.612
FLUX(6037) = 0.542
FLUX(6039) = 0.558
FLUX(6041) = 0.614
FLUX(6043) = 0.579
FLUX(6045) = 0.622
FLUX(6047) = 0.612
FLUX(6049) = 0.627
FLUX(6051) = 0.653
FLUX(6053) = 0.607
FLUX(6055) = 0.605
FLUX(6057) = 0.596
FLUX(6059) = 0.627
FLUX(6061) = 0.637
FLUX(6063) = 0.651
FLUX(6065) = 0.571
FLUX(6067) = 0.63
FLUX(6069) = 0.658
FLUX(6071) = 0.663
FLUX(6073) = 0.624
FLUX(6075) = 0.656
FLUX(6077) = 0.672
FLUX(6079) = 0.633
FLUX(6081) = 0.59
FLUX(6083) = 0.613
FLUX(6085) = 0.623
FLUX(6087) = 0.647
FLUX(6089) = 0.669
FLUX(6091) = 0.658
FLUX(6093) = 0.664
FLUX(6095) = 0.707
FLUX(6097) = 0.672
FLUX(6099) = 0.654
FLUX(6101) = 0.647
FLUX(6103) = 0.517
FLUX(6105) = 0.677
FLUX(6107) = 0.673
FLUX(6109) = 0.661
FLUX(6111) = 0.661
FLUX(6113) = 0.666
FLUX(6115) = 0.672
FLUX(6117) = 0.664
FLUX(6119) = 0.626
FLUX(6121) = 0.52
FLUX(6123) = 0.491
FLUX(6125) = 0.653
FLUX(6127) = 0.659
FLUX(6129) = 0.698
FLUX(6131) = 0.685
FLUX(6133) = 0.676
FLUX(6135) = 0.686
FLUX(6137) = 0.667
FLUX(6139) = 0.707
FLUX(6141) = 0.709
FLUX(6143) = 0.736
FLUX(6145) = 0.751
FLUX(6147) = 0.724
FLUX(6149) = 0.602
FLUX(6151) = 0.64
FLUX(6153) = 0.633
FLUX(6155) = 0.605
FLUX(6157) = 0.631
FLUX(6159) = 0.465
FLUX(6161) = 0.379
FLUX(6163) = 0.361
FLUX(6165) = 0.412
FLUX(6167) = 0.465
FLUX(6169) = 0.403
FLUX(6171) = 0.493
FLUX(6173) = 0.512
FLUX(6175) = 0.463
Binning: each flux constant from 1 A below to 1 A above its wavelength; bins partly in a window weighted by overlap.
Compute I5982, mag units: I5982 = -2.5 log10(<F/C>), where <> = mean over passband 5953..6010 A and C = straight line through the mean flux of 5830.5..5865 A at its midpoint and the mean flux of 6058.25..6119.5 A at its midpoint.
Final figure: 0.21 mag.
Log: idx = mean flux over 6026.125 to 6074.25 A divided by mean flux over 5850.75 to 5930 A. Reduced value 1.5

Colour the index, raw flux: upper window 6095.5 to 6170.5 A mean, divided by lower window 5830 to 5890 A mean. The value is 1.24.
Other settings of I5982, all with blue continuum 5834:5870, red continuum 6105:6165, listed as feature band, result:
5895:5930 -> 0.376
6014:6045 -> 0.030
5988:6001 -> 0.096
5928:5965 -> 0.215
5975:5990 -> 0.168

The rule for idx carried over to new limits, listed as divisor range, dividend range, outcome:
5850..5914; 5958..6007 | 1.25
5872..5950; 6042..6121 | 1.58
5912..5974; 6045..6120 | 1.39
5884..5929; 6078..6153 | 1.79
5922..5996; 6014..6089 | 1.27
